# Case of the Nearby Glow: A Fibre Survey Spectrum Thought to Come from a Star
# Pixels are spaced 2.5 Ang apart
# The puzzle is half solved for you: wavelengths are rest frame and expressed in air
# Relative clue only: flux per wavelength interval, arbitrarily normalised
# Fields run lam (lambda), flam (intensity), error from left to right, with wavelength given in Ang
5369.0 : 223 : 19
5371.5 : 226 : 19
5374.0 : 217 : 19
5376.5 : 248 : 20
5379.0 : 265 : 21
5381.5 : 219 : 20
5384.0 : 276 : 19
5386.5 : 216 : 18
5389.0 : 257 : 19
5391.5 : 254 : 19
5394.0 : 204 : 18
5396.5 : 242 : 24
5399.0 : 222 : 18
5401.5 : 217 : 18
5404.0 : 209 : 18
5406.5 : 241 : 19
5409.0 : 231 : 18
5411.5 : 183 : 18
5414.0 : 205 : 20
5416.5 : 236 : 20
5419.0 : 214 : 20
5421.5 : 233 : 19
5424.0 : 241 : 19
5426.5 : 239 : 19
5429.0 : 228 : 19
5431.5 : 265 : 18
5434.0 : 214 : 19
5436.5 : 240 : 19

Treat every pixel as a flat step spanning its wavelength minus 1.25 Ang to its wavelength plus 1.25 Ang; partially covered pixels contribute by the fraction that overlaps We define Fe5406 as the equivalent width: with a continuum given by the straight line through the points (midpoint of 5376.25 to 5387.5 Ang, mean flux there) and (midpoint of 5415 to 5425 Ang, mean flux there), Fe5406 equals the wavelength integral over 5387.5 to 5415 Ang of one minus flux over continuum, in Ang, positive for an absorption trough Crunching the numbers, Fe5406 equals 1.6 Ang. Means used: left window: 245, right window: 230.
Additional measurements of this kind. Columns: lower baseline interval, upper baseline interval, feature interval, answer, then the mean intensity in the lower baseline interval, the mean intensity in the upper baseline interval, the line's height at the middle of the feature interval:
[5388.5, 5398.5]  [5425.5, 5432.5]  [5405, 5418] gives 1.1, 237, 243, 240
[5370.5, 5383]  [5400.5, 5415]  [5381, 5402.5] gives -0.9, 236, 214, 226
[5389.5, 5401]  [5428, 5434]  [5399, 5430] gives 1.7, 231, 240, 236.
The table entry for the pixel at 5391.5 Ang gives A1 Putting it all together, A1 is 254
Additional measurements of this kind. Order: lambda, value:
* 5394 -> 204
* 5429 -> 228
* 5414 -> 205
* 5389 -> 257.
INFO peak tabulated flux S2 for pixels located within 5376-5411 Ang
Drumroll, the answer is 276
